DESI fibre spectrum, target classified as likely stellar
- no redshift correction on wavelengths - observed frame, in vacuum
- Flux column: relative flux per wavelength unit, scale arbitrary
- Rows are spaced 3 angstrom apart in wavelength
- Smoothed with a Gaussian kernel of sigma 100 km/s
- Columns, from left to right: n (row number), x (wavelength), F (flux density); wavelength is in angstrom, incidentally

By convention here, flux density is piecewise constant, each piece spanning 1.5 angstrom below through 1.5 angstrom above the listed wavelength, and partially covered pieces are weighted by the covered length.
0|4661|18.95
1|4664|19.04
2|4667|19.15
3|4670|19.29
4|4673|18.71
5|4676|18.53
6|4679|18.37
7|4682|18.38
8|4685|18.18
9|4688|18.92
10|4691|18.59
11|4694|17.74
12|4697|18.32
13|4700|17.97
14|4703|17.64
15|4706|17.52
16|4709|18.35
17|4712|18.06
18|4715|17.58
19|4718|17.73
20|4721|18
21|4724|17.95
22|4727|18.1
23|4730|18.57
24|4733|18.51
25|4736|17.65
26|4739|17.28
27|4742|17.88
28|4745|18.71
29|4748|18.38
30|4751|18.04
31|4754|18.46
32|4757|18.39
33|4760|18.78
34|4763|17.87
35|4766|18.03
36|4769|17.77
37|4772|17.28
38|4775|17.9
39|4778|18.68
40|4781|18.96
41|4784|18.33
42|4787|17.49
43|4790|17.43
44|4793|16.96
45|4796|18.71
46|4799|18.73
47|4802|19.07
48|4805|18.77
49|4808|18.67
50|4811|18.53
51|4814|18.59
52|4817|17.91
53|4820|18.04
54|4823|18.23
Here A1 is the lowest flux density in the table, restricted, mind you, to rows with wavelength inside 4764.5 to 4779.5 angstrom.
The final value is 17.28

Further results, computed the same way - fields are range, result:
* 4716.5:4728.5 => 17.73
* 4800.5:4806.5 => 18.77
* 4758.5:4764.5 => 17.87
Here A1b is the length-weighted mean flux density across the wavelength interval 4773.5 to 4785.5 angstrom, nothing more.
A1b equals 18.5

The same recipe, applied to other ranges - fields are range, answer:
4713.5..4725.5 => 17.8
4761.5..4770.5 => 17.9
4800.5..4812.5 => 18.8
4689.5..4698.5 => 18.2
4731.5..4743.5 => 17.8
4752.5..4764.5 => 18.4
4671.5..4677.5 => 18.6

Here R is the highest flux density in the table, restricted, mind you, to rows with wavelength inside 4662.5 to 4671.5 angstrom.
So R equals 19.29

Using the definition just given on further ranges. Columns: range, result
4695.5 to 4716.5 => 18.35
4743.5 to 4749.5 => 18.71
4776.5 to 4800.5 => 18.96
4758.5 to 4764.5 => 18.78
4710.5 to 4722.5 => 18.06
